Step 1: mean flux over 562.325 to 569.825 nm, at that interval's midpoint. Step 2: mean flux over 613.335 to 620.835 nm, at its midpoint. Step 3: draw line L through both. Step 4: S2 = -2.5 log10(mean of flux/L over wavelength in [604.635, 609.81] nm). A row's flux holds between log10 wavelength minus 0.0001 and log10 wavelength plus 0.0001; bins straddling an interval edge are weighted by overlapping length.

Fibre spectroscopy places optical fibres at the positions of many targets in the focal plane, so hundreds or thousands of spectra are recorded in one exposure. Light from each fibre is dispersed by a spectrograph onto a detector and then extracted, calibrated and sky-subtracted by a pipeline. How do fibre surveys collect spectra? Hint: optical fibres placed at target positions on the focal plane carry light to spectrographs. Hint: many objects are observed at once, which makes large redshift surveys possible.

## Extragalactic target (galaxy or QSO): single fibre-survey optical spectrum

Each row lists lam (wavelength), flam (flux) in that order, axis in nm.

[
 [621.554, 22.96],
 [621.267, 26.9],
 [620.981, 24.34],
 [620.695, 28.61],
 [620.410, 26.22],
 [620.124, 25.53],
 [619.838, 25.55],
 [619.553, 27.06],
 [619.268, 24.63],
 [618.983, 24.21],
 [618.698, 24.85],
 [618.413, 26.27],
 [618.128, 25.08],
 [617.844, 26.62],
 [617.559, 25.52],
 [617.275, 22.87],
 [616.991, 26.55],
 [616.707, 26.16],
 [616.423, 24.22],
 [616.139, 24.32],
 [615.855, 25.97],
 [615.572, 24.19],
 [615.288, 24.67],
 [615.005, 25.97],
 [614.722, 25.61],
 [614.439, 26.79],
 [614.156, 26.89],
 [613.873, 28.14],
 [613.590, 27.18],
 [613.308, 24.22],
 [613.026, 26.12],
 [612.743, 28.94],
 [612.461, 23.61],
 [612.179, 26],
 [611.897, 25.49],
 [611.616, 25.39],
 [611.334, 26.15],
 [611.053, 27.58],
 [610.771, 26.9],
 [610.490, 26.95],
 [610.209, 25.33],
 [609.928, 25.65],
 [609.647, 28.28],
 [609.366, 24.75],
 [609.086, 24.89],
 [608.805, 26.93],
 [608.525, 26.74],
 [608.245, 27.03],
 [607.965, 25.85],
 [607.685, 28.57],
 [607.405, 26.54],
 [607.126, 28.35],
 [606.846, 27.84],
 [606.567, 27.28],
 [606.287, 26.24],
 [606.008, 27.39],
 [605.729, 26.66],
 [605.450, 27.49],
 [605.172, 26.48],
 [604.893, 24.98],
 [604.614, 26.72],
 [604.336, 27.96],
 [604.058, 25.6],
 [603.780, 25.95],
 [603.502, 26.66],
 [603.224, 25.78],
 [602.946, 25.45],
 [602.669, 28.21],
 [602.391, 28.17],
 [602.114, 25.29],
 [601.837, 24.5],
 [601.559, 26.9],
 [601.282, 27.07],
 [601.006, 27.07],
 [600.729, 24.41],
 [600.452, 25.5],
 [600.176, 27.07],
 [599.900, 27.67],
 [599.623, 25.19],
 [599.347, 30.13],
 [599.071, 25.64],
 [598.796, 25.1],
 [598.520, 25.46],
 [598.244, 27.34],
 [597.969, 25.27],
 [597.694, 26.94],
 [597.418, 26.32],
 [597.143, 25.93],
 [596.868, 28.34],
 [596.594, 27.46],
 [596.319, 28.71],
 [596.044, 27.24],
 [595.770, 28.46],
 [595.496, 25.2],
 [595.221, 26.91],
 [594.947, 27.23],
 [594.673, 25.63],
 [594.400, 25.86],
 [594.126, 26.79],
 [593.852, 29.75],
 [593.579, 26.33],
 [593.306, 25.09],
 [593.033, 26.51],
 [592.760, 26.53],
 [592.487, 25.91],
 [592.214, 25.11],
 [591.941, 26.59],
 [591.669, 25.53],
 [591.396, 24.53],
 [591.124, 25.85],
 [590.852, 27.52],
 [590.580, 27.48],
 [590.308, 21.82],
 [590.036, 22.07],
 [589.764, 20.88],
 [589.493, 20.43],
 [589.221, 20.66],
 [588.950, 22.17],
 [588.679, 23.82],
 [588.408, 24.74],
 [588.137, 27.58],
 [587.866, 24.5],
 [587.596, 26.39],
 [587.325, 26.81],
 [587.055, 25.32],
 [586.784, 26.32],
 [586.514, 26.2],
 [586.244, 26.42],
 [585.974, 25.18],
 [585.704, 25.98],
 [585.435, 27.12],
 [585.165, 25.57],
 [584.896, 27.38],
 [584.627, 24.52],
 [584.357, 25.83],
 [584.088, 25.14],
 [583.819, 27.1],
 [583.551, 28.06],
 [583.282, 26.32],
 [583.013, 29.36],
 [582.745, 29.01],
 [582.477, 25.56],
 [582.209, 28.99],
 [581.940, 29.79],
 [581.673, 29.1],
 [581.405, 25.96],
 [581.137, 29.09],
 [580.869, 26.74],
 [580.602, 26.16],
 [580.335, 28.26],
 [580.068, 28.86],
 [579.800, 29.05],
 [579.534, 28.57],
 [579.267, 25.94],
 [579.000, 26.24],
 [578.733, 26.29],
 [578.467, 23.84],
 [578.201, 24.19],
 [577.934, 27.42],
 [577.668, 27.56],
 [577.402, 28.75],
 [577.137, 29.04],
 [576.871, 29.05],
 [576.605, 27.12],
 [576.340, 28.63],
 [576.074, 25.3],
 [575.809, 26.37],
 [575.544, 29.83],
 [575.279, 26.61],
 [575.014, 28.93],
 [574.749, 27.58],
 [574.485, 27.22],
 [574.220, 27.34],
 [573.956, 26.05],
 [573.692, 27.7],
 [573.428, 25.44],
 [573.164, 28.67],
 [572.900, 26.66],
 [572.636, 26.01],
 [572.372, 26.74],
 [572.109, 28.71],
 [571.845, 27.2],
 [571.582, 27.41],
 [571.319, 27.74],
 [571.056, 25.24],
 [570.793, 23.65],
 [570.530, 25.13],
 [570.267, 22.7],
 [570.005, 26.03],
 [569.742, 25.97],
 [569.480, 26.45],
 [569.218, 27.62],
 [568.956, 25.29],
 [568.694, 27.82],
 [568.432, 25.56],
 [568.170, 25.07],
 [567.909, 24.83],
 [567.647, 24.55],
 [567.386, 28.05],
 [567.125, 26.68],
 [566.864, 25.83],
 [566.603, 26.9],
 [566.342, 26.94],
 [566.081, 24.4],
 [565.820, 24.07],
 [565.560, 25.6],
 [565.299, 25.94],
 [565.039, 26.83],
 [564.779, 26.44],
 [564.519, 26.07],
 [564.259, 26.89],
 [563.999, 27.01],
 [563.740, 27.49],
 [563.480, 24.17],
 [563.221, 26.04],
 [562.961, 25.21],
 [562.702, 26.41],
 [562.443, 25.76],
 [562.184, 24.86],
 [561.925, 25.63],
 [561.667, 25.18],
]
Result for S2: -0.04 mag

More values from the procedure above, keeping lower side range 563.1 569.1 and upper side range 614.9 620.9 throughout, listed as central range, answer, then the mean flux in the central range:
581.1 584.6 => -0.07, 27.5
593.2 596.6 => -0.05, 27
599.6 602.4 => -0.02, 26.2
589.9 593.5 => 0.01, 25.4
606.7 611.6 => -0.05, 26.7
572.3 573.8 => -0.04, 26.9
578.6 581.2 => -0.07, 27.5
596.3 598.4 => -0.05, 26.9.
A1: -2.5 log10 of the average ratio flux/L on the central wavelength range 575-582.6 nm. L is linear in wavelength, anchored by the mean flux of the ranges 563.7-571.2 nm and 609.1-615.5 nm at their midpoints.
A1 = -0.06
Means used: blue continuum 25.9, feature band 27.5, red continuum 26.2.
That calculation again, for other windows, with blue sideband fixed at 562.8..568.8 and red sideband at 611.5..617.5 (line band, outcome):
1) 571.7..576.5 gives -0.05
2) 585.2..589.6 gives 0.04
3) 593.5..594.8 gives -0.05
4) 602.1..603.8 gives -0.04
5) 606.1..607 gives -0.06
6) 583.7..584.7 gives 0.01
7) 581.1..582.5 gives -0.09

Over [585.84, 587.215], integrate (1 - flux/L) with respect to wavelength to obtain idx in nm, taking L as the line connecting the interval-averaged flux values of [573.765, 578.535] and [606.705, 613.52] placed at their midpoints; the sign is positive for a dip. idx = 0.06 nm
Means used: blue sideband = 27.3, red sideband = 26.4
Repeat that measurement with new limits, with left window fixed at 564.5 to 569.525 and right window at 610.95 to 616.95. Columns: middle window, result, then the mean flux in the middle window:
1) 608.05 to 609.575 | -0.02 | 26.2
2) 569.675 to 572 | 0.03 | 25.7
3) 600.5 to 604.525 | -0.07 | 26.3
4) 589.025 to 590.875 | 0.23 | 22.7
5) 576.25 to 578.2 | -0.15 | 27.9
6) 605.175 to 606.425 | -0.05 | 26.9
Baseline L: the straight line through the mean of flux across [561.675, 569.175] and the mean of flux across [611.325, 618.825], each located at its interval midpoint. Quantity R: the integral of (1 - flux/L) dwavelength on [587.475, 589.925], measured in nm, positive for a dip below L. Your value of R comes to 0.23 nm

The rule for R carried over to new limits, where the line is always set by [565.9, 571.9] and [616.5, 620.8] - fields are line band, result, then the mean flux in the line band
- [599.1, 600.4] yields -0.07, 27.2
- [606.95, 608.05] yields -0.07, 27.4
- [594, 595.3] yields -0.03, 26.5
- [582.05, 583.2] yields -0.10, 28.2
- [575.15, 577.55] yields -0.18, 27.9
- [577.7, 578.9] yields 0.01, 25.6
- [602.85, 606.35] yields -0.09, 26.4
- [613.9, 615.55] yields -0.02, 26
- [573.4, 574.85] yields -0.06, 27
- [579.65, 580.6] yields -0.09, 28.4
